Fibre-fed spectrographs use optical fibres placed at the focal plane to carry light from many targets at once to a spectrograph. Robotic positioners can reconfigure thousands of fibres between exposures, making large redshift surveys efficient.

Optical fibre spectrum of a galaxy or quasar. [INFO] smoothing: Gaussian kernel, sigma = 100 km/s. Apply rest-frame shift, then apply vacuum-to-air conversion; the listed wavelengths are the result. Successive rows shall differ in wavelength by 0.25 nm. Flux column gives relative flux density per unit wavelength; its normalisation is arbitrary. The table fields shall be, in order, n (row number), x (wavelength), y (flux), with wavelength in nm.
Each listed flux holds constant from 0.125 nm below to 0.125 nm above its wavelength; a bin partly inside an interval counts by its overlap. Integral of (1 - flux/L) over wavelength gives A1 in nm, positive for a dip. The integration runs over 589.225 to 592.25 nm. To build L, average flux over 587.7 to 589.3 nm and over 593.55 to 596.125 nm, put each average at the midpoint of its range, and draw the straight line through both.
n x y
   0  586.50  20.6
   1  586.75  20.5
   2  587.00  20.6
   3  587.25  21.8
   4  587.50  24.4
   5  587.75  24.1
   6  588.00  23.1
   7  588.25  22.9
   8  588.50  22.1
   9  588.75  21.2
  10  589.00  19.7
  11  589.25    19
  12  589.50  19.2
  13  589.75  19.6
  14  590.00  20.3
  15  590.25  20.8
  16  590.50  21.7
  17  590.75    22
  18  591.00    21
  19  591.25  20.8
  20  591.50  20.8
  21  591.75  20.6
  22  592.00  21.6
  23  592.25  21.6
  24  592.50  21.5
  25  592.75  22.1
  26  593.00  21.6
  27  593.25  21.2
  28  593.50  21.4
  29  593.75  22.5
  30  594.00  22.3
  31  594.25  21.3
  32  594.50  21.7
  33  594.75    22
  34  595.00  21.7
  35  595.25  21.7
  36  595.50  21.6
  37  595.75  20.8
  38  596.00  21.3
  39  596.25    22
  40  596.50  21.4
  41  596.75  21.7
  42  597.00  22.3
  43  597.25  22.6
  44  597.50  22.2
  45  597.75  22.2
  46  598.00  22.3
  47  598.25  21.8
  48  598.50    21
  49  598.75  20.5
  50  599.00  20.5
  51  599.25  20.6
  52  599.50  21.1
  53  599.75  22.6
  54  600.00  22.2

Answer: 0.14 nm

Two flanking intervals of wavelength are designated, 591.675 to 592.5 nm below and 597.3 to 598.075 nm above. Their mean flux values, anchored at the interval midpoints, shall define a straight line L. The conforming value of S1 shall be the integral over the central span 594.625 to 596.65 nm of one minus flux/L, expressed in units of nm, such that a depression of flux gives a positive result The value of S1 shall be 0.03 nm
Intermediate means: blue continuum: 21.3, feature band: 21.6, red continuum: 22.3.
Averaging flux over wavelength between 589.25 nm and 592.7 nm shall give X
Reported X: 20.8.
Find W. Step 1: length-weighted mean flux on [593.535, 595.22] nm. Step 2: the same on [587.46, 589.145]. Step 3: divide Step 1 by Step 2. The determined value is 0.98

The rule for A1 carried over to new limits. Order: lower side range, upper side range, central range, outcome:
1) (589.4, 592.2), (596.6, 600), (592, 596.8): -0.099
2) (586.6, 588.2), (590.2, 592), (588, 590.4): 0.124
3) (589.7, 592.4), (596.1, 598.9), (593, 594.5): -0.026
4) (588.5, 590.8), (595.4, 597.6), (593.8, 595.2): -0.030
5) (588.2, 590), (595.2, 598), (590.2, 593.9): -0.082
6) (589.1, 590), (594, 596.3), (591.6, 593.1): -0.072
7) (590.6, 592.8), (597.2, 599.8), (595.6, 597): -0.004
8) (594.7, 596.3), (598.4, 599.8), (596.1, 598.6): -0.083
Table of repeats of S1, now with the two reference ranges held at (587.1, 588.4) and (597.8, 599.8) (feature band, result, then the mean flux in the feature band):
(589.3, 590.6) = 0.15 nm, 20.2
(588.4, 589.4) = 0.11 nm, 20.4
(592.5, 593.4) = 0.03 nm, 21.6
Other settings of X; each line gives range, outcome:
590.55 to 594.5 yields 21.5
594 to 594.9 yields 21.8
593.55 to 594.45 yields 22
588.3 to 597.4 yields 21.3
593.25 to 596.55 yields 21.7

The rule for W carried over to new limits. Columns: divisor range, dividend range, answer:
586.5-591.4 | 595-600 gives 1.02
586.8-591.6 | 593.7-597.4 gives 1.02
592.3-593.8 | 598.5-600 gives 0.98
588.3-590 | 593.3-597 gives 1.07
